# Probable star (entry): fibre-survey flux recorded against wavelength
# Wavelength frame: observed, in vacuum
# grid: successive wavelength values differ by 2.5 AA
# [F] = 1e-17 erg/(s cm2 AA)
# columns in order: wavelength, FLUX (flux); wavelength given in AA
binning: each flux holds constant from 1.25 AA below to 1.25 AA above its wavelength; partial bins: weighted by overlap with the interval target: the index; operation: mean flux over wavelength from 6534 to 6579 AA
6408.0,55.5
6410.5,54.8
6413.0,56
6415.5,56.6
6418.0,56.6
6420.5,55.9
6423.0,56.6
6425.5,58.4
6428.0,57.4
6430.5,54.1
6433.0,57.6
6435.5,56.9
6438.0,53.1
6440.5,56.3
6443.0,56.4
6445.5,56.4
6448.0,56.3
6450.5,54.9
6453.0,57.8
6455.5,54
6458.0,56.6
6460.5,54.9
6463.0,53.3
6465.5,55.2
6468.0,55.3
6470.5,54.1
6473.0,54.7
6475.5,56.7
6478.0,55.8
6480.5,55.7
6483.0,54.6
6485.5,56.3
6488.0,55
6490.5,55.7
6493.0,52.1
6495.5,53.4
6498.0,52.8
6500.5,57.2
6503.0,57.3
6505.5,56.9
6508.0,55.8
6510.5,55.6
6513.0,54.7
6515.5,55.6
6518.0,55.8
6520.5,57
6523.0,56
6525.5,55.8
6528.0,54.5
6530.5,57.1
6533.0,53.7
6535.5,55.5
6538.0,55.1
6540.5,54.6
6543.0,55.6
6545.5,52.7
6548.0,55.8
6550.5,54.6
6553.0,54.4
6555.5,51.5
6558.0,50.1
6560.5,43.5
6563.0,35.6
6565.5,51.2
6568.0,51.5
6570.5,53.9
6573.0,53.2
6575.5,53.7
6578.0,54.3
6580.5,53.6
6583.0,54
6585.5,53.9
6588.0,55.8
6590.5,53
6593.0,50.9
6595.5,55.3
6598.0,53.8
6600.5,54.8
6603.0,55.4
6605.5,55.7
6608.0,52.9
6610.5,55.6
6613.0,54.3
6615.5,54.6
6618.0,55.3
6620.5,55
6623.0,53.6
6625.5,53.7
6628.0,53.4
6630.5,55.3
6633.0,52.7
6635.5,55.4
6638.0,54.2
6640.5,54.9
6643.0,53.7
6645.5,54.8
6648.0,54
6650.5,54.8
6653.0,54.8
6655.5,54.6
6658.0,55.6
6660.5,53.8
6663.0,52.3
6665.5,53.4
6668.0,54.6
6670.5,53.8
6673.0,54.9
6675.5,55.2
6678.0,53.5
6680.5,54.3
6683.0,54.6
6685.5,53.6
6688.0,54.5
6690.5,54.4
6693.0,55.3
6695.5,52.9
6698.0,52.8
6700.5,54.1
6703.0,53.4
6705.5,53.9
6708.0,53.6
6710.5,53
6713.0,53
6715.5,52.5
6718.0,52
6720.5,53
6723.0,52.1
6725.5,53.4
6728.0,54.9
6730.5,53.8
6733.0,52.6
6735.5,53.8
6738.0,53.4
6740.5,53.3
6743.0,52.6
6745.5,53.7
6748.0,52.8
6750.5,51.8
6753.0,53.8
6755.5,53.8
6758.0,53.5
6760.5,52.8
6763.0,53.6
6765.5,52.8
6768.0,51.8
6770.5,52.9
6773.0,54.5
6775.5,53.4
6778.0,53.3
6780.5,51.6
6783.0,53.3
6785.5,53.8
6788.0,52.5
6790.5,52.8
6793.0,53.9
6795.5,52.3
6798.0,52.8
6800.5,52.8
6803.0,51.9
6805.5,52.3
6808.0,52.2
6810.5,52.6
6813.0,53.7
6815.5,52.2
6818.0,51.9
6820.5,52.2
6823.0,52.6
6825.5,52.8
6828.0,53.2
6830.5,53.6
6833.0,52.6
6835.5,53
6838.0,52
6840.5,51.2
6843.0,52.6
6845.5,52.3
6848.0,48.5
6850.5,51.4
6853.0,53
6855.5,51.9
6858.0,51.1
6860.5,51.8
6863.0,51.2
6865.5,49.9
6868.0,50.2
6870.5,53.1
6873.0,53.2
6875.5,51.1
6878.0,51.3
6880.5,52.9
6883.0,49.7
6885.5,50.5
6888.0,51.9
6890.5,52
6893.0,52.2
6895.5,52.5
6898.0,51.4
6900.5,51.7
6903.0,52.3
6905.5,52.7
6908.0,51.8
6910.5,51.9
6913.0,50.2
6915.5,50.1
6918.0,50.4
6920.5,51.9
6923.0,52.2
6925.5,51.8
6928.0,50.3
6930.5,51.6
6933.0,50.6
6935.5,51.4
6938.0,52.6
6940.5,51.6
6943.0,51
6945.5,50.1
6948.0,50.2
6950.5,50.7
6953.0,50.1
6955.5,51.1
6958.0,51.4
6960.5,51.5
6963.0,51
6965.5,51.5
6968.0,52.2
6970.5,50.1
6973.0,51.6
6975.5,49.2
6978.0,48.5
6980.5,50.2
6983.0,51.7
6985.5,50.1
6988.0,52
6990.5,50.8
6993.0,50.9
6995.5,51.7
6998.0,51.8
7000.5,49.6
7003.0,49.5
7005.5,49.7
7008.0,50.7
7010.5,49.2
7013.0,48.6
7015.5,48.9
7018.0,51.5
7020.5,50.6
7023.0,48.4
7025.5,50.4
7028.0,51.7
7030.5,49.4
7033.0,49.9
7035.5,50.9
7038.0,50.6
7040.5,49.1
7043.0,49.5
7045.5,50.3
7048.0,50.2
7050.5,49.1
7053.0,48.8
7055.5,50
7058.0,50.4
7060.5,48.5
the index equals 52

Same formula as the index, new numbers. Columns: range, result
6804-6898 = 51.9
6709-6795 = 53.1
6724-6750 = 53.4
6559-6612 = 52.5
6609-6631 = 54.5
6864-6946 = 51.5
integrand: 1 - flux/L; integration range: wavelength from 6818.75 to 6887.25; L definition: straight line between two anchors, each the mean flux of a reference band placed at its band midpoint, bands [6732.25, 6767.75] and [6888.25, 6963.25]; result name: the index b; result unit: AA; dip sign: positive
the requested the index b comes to 0.4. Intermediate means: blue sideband 53.1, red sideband 51.4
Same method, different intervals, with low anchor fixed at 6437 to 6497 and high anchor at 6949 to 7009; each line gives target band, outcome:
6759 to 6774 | -0.1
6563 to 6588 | 0.8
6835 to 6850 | 0.1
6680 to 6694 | -0.3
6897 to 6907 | -0.1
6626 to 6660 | -0.5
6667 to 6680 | -0.2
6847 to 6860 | 0.1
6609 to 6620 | -0.2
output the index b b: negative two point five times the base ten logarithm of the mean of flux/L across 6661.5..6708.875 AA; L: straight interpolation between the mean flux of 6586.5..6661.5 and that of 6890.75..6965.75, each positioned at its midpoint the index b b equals 0.00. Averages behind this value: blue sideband 54.4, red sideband 51.3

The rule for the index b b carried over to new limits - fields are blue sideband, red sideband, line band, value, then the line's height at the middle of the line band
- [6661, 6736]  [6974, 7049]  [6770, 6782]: -0.01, 52.8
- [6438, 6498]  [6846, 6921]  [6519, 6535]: -0.02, 54.7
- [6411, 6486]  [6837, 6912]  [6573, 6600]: 0.01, 54.5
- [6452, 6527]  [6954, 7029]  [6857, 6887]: 0.01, 51.7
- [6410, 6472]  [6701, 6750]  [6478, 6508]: 0.00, 55.3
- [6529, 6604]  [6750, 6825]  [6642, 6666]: -0.03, 52.9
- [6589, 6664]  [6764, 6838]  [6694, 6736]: 0.01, 53.5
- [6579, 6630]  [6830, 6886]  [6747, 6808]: -0.01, 52.5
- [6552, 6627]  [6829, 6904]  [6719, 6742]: -0.02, 52.3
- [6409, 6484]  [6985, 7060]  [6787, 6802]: -0.01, 52.4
